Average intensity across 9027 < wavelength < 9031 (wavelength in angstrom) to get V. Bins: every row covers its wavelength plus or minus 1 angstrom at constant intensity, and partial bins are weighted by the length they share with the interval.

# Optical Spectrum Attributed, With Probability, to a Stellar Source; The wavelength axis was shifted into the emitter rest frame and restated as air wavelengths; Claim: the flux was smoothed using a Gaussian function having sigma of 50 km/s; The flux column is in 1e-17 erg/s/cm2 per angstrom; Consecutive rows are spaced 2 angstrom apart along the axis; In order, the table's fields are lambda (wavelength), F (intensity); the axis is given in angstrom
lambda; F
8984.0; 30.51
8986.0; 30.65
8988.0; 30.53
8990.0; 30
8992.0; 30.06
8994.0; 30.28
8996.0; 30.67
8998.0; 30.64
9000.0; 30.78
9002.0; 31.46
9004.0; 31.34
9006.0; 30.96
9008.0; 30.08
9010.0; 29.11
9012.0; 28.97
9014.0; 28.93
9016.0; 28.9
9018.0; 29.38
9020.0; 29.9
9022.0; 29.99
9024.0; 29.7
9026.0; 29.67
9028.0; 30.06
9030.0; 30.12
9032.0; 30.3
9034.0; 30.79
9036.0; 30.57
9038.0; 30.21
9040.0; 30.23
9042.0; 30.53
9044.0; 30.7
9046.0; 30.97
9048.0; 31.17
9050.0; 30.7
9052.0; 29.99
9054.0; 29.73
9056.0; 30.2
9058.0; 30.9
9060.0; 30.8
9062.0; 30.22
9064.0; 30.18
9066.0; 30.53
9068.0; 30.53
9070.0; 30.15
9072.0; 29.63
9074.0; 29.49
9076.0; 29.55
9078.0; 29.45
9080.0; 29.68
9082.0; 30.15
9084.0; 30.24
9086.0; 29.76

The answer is 30.1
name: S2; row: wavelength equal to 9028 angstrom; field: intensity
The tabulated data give 30.06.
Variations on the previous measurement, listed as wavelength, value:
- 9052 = 29.99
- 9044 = 30.7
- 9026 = 29.67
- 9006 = 30.96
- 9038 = 30.21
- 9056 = 30.2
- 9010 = 29.11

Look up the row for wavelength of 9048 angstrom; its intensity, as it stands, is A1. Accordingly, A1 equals 31.17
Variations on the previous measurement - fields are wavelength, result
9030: 30.12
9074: 29.49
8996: 30.67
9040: 30.23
